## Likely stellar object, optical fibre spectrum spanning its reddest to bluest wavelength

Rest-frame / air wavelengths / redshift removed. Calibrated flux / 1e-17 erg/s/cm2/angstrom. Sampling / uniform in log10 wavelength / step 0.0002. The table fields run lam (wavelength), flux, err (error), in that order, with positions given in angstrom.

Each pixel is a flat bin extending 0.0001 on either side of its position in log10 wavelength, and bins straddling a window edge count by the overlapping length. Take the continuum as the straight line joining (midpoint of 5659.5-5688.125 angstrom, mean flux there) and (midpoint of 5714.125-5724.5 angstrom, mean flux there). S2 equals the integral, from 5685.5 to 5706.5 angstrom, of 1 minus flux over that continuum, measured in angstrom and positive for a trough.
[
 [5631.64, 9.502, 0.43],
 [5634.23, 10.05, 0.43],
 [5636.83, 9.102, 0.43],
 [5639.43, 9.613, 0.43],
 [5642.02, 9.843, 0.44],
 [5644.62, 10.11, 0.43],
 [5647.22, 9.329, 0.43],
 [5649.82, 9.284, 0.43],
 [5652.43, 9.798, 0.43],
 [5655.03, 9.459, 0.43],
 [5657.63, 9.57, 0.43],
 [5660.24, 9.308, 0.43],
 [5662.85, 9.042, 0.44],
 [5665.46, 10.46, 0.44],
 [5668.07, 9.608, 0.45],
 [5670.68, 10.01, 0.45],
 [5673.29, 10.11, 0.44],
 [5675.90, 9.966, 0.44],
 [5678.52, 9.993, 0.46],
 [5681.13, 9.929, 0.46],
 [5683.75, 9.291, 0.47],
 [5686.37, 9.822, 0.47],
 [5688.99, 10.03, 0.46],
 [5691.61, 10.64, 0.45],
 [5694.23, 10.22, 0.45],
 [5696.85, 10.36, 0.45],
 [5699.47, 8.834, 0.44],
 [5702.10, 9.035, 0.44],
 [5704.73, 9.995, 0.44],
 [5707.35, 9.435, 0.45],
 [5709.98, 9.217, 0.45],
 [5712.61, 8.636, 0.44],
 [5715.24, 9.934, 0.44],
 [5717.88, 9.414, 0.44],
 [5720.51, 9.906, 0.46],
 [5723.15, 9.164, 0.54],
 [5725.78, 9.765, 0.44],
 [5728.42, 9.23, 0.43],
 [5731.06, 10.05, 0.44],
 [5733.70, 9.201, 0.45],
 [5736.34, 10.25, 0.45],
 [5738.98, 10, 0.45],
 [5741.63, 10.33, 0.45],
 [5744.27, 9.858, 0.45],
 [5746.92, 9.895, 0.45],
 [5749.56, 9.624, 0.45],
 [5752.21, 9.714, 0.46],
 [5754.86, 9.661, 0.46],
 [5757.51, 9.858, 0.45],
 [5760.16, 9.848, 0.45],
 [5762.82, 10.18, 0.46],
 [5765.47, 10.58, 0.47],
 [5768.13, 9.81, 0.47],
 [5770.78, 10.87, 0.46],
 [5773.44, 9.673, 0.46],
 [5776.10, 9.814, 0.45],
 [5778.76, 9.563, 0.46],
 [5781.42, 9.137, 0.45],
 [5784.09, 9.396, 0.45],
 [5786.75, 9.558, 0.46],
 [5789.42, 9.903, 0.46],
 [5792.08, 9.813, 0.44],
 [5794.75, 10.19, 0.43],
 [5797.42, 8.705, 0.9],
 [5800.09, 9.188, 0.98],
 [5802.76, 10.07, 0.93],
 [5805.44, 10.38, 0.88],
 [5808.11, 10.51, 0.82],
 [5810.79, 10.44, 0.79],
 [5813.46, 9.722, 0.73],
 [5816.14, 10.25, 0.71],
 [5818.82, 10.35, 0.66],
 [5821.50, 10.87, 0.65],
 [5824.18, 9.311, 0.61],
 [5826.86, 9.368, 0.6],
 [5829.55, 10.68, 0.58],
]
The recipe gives -0.4 angstrom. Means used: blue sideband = 9.79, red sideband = 9.6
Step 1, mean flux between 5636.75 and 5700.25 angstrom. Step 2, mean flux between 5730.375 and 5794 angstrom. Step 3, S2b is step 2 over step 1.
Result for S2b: 1.01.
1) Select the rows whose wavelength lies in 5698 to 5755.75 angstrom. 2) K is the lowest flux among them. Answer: 8.636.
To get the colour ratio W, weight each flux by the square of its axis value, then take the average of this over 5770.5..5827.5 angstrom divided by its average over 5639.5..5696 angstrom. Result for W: 1.1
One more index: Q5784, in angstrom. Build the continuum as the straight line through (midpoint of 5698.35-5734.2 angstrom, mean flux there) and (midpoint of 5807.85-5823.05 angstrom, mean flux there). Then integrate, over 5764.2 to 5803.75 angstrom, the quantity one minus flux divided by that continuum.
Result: 1.2 angstrom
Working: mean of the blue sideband 9.42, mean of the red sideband 10.3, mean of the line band 9.75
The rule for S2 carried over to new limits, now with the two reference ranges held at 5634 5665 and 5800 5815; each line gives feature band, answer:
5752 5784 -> 0.3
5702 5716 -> 0.5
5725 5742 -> 0.1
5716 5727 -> 0.3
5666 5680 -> -0.5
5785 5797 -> 0.4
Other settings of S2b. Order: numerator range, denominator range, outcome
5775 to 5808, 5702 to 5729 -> 1.02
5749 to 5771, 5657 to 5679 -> 1.02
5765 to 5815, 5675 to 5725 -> 1.02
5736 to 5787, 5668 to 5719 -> 1.02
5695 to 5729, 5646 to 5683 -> 0.98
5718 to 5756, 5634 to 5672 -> 1.01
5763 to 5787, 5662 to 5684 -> 1.00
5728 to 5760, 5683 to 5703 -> 1.00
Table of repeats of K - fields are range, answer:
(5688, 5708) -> 8.834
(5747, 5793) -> 9.137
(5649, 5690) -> 9.042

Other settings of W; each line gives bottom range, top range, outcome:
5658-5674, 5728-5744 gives 1.04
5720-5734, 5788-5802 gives 1.03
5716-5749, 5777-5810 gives 1.02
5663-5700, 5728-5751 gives 1.01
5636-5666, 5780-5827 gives 1.09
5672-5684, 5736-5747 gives 1.04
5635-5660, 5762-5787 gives 1.08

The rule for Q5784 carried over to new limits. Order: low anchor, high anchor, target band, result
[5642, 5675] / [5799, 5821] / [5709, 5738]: 1.0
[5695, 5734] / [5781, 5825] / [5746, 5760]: -0.1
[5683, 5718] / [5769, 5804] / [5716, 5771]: -1.0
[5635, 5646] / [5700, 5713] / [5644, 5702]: -1.7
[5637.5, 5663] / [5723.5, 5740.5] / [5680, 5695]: -0.6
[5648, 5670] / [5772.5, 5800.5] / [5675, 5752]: -1.3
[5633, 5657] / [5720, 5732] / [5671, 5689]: -0.5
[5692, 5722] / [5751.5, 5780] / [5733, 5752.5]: -0.1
